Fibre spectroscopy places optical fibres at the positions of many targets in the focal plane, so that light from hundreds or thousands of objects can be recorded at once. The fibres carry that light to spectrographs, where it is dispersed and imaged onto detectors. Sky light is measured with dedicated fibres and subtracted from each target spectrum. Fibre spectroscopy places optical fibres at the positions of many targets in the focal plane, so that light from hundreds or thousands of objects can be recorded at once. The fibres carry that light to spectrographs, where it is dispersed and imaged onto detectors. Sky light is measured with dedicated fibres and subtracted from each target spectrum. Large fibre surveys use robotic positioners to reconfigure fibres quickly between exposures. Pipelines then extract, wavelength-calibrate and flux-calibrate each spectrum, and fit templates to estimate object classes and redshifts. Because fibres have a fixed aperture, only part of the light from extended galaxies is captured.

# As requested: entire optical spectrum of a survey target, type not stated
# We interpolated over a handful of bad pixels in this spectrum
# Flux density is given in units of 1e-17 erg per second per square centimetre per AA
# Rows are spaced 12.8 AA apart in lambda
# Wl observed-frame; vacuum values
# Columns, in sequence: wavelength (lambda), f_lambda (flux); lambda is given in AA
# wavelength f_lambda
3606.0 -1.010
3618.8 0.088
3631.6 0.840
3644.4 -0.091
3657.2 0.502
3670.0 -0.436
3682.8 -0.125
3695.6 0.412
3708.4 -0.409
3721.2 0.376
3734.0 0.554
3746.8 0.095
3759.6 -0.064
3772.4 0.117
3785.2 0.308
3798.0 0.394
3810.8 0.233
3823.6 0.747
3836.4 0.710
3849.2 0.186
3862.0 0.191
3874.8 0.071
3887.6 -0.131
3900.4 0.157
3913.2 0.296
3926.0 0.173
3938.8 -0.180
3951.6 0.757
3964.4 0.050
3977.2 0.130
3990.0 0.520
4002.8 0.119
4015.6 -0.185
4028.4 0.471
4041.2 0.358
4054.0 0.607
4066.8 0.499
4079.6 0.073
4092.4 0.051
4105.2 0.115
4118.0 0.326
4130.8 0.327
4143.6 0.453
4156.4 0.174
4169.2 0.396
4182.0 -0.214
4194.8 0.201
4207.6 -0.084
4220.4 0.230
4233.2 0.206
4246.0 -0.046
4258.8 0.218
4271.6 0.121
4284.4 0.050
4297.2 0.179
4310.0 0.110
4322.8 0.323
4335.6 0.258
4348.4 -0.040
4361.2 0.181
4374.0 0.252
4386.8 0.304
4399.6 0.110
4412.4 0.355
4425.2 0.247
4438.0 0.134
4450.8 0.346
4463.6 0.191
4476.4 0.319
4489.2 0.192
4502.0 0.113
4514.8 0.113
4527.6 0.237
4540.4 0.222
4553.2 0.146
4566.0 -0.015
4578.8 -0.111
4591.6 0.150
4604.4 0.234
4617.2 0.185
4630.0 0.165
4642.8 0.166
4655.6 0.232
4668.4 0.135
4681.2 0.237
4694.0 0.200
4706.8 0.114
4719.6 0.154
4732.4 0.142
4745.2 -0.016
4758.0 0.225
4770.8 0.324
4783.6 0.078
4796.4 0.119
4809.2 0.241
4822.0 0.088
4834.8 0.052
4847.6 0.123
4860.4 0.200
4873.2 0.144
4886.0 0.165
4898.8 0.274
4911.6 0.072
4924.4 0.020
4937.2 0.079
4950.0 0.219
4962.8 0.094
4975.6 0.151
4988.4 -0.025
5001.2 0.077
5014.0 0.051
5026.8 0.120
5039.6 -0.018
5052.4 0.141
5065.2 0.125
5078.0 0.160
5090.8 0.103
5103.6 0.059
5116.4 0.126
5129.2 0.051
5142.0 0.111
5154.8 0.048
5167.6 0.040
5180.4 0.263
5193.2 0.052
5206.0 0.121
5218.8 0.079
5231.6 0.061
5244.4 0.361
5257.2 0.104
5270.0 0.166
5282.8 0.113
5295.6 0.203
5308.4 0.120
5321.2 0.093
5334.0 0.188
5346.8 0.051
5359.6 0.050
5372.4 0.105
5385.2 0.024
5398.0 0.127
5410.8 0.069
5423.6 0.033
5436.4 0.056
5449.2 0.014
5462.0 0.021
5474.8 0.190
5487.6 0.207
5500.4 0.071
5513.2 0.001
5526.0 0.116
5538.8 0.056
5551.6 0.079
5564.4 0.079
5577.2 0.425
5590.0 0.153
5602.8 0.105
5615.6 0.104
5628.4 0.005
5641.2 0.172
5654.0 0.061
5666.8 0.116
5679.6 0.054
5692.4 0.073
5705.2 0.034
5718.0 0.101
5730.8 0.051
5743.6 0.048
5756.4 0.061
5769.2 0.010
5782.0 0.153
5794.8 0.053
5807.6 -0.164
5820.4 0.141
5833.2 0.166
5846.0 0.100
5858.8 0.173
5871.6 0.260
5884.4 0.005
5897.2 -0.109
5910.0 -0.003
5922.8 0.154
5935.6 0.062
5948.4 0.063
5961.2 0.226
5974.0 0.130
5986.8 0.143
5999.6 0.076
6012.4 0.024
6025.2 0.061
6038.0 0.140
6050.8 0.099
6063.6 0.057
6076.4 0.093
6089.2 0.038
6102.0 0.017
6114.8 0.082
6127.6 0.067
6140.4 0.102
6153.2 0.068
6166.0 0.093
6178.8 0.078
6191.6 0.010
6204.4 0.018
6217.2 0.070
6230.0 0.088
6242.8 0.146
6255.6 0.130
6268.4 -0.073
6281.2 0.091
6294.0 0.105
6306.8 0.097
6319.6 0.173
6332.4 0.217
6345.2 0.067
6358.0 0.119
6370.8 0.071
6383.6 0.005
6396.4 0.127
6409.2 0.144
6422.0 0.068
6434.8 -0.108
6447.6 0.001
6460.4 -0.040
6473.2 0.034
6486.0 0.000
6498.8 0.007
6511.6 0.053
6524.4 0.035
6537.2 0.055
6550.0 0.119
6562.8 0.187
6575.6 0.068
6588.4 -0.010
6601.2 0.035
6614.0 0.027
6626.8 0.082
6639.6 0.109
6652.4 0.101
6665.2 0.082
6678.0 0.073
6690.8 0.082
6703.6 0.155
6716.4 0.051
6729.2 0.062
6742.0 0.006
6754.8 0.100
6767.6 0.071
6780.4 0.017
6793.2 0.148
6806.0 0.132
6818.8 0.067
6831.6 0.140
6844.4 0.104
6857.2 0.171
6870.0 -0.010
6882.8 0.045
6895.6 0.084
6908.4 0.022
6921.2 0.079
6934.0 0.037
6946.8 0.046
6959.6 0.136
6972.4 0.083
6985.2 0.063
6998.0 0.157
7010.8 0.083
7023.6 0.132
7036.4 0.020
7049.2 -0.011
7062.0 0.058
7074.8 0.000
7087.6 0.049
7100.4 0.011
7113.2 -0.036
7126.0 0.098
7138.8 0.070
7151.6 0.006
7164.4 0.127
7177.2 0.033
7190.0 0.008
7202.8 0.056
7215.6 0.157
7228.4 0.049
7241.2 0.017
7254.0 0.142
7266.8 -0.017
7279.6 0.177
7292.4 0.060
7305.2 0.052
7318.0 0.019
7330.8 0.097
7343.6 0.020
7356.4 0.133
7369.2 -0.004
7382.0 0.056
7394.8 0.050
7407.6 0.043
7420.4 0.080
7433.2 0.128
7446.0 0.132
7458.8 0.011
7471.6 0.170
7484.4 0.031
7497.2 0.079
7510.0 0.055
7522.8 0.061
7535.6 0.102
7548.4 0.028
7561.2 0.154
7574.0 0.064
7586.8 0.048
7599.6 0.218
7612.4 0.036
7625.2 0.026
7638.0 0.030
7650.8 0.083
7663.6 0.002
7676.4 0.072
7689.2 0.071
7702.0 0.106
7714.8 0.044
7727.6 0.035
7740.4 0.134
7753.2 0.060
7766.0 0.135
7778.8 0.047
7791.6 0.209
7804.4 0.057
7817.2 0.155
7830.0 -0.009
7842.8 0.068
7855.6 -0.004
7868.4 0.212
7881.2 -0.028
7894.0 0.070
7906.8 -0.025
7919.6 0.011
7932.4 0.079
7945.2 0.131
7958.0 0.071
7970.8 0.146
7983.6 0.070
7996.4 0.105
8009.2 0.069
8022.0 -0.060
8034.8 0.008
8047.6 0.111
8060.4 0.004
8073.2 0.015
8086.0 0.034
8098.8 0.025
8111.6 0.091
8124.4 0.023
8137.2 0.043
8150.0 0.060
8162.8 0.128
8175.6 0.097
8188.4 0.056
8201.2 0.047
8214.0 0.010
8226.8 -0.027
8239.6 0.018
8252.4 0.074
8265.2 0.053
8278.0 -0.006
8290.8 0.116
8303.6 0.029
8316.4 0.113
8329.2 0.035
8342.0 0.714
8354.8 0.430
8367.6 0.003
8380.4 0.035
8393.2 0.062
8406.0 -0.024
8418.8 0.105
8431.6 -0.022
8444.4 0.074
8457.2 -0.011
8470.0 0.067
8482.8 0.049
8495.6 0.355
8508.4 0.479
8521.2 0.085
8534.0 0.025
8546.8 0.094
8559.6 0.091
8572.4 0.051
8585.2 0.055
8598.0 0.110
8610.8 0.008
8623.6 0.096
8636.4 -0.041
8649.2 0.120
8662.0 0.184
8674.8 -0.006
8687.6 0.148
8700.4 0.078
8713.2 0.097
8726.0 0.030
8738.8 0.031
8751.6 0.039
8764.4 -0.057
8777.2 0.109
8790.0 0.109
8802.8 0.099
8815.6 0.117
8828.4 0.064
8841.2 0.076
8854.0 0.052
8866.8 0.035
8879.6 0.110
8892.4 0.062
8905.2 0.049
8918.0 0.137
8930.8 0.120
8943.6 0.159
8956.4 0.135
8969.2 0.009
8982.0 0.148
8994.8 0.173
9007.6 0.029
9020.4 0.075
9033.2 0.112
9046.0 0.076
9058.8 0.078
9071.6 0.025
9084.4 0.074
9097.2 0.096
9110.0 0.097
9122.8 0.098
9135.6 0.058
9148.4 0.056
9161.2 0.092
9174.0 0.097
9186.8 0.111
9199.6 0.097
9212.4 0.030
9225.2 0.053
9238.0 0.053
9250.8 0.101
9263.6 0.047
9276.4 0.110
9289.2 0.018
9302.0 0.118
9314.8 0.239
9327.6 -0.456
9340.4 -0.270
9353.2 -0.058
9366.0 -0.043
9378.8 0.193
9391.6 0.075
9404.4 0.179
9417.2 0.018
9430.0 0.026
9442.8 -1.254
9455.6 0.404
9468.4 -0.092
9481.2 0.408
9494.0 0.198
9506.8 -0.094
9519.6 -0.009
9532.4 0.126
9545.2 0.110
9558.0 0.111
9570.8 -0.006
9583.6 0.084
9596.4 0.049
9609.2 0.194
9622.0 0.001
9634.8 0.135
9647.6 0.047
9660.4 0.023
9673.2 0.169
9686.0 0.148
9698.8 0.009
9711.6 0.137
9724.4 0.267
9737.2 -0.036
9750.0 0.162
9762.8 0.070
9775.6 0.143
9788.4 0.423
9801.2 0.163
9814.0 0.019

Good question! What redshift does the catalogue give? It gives 1.280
